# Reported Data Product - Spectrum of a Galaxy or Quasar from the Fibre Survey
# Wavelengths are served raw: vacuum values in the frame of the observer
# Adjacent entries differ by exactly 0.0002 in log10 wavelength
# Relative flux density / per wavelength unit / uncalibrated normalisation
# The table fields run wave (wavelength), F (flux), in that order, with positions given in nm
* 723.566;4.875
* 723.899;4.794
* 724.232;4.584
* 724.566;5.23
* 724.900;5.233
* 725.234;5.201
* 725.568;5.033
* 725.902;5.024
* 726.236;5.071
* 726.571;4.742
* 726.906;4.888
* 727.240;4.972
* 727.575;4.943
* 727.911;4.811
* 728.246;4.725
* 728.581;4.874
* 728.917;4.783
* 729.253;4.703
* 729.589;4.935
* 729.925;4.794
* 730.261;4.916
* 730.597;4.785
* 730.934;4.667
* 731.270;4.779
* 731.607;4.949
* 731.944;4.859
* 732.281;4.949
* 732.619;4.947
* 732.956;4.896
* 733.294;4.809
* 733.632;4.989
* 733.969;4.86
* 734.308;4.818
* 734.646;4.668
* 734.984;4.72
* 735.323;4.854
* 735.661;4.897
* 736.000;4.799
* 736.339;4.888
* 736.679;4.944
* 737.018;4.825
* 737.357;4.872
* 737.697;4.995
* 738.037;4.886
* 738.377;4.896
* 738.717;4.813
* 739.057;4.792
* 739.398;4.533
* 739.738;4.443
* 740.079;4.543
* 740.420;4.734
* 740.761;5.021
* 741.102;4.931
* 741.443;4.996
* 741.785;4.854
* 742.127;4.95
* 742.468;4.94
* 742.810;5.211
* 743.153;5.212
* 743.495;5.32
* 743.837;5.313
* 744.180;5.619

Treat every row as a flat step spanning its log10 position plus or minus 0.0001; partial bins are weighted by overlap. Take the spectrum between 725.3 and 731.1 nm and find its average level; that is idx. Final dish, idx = 4.87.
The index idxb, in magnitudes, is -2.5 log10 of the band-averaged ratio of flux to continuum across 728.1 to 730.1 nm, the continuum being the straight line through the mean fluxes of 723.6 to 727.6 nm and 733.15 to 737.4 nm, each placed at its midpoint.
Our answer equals 0.03 mag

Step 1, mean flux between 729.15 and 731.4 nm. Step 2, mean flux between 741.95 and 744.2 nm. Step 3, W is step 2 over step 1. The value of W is 1.1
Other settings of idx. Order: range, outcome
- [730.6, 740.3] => 4.82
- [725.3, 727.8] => 4.96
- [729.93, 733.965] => 4.87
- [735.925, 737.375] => 4.87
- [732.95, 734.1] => 4.89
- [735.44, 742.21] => 4.83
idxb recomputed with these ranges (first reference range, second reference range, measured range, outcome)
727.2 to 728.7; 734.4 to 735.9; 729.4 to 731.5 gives 0.00 mag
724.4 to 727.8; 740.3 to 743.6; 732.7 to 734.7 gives 0.04 mag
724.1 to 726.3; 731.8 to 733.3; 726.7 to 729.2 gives 0.03 mag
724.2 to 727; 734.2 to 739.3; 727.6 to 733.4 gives 0.02 mag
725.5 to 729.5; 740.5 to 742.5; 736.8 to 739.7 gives 0.03 mag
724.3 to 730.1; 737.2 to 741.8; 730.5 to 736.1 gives 0.01 mag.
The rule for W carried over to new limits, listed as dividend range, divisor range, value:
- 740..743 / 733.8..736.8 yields 1.02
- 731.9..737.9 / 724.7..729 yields 0.98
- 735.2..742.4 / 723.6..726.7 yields 0.97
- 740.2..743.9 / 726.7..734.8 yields 1.04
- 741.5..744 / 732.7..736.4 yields 1.06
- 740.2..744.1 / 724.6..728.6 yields 1.02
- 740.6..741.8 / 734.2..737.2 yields 1.03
